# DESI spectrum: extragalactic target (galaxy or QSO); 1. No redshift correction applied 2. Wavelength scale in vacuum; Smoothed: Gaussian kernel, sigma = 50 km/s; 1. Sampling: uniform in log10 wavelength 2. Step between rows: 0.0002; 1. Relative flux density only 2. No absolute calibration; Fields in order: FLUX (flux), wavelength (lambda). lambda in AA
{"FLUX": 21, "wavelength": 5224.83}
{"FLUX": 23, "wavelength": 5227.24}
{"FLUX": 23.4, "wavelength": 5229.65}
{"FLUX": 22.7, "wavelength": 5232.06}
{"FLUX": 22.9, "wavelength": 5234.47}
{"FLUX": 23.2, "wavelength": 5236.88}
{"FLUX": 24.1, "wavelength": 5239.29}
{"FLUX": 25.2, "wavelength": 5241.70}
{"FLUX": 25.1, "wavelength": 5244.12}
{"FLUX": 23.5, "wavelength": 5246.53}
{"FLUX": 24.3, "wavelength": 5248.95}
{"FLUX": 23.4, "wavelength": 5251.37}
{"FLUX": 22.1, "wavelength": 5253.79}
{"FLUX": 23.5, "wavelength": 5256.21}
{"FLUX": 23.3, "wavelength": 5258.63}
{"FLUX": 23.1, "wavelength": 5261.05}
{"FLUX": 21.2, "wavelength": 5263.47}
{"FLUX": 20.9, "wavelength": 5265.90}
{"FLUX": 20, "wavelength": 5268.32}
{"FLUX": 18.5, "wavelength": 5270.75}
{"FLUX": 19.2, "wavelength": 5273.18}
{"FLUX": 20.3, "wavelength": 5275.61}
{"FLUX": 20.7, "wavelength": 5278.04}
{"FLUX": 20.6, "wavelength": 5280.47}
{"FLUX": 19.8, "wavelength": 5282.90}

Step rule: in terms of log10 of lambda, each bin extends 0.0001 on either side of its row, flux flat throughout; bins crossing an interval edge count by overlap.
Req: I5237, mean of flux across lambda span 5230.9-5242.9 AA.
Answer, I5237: 23.6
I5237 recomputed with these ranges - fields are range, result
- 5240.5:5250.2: 24.5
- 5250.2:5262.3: 23.1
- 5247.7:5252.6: 23.8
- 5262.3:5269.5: 20.7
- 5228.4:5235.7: 23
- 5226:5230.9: 23.1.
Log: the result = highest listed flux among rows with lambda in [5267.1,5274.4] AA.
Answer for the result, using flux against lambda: 20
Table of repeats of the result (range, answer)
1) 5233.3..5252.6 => 25.2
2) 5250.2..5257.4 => 23.5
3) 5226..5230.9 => 23.4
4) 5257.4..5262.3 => 23.3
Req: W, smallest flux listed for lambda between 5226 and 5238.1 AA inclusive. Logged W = 22.7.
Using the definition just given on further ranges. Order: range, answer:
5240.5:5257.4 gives 22.1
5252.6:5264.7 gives 21.2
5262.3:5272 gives 18.5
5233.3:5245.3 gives 22.9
